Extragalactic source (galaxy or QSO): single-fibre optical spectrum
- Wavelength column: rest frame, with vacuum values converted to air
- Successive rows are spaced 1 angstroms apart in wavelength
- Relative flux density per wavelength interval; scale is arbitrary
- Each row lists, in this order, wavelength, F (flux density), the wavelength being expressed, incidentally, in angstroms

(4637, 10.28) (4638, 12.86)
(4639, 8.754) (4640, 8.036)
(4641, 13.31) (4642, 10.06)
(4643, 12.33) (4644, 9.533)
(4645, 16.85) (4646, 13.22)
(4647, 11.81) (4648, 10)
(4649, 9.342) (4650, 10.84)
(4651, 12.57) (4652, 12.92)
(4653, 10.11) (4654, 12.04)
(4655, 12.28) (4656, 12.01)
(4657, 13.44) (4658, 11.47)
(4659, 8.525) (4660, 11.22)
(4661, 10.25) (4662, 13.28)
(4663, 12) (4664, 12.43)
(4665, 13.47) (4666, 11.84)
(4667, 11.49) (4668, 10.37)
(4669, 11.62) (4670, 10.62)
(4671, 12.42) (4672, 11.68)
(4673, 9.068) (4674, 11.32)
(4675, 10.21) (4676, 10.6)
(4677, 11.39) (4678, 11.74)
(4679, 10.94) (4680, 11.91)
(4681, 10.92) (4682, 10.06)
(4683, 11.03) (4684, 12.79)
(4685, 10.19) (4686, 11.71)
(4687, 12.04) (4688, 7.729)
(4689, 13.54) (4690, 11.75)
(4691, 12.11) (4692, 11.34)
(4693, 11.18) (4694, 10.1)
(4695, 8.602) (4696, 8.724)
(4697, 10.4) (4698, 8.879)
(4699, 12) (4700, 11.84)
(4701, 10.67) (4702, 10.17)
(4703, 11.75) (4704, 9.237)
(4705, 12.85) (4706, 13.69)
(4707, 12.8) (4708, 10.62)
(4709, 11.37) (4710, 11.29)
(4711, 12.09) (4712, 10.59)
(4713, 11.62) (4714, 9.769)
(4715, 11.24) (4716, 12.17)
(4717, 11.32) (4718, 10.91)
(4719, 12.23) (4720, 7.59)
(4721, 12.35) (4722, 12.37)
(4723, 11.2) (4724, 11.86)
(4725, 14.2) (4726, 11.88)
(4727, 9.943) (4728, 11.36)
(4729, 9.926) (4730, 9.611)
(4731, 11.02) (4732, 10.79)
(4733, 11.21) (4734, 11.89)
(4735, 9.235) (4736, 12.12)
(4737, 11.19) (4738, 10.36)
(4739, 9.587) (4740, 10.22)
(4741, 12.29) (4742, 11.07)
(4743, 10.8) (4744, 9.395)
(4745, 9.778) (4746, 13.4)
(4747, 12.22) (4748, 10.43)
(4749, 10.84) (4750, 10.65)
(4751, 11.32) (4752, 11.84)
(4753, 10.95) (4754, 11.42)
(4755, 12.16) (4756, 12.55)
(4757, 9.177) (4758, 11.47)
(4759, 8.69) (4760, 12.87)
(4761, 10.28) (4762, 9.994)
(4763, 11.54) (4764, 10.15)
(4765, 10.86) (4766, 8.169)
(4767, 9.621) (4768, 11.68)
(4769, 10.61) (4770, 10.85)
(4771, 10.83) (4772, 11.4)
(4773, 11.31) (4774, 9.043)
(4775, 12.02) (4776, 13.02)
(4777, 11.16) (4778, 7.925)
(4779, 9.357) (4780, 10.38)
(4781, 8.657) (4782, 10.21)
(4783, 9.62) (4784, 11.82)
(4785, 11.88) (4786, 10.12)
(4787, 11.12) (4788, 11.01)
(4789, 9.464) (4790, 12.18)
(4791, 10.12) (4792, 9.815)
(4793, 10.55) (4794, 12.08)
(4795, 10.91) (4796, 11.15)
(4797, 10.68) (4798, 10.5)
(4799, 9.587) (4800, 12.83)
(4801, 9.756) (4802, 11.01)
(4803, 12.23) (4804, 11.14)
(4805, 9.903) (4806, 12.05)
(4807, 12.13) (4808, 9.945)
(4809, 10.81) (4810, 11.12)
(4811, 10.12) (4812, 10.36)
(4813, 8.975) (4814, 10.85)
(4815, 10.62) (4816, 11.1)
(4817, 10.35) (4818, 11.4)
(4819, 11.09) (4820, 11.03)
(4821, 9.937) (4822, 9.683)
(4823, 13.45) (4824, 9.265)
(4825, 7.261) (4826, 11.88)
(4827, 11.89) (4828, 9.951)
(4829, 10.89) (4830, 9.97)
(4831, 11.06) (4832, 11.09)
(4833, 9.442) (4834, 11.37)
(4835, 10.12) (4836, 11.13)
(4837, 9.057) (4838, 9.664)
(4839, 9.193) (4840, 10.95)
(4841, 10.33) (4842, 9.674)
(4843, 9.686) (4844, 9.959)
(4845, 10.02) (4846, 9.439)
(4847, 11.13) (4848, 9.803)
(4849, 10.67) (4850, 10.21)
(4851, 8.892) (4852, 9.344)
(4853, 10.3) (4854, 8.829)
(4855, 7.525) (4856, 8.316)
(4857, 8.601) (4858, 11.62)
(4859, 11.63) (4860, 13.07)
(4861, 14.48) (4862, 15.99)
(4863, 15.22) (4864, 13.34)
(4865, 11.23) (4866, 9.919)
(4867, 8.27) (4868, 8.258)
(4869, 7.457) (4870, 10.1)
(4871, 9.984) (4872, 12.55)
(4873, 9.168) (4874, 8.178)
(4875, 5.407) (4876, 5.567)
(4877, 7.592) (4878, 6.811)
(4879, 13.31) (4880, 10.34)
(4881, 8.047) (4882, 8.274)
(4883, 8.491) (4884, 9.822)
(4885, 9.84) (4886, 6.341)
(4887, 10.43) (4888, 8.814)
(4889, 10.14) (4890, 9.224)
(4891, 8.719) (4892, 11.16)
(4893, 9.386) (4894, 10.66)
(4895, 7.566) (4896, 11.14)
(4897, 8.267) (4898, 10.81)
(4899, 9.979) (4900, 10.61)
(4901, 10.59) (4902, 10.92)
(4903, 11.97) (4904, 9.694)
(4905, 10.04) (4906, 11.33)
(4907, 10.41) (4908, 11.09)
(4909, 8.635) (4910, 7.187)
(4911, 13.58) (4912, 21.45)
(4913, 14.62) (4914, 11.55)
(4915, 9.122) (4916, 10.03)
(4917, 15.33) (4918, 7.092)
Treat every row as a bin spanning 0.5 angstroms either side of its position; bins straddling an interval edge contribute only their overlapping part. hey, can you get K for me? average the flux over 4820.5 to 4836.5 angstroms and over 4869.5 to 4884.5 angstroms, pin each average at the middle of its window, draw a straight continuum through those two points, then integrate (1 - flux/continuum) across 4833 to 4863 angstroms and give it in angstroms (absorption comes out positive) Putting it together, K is -1.8 angstroms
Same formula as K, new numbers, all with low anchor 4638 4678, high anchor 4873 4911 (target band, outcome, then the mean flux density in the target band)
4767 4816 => -2.08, 10.7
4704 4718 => -0.72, 11.5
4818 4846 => -1.12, 10.3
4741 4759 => -0.79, 11.1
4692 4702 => 0.70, 10.3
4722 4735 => -0.46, 11.2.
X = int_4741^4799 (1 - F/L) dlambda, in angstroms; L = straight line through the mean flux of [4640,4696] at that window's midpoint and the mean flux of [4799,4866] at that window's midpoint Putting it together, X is 0.9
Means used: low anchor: 11.4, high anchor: 10.7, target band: 10.8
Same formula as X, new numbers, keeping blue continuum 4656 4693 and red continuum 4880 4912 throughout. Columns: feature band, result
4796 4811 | -0.6 angstroms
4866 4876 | 1.4 angstroms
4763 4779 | 0.3 angstroms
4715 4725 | -0.4 angstroms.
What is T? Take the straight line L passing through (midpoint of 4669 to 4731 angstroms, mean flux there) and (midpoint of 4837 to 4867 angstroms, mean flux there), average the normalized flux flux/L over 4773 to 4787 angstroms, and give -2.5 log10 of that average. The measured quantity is 0.04 mag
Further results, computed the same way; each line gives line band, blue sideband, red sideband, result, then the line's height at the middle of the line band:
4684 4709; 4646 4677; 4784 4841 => 0.019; 11.2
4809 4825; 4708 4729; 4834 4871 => 0.011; 10.6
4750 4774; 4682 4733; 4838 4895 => -0.014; 10.7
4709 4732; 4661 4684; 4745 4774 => -0.007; 11.1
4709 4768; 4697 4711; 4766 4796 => 0.001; 11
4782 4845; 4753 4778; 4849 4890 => -0.028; 10.3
